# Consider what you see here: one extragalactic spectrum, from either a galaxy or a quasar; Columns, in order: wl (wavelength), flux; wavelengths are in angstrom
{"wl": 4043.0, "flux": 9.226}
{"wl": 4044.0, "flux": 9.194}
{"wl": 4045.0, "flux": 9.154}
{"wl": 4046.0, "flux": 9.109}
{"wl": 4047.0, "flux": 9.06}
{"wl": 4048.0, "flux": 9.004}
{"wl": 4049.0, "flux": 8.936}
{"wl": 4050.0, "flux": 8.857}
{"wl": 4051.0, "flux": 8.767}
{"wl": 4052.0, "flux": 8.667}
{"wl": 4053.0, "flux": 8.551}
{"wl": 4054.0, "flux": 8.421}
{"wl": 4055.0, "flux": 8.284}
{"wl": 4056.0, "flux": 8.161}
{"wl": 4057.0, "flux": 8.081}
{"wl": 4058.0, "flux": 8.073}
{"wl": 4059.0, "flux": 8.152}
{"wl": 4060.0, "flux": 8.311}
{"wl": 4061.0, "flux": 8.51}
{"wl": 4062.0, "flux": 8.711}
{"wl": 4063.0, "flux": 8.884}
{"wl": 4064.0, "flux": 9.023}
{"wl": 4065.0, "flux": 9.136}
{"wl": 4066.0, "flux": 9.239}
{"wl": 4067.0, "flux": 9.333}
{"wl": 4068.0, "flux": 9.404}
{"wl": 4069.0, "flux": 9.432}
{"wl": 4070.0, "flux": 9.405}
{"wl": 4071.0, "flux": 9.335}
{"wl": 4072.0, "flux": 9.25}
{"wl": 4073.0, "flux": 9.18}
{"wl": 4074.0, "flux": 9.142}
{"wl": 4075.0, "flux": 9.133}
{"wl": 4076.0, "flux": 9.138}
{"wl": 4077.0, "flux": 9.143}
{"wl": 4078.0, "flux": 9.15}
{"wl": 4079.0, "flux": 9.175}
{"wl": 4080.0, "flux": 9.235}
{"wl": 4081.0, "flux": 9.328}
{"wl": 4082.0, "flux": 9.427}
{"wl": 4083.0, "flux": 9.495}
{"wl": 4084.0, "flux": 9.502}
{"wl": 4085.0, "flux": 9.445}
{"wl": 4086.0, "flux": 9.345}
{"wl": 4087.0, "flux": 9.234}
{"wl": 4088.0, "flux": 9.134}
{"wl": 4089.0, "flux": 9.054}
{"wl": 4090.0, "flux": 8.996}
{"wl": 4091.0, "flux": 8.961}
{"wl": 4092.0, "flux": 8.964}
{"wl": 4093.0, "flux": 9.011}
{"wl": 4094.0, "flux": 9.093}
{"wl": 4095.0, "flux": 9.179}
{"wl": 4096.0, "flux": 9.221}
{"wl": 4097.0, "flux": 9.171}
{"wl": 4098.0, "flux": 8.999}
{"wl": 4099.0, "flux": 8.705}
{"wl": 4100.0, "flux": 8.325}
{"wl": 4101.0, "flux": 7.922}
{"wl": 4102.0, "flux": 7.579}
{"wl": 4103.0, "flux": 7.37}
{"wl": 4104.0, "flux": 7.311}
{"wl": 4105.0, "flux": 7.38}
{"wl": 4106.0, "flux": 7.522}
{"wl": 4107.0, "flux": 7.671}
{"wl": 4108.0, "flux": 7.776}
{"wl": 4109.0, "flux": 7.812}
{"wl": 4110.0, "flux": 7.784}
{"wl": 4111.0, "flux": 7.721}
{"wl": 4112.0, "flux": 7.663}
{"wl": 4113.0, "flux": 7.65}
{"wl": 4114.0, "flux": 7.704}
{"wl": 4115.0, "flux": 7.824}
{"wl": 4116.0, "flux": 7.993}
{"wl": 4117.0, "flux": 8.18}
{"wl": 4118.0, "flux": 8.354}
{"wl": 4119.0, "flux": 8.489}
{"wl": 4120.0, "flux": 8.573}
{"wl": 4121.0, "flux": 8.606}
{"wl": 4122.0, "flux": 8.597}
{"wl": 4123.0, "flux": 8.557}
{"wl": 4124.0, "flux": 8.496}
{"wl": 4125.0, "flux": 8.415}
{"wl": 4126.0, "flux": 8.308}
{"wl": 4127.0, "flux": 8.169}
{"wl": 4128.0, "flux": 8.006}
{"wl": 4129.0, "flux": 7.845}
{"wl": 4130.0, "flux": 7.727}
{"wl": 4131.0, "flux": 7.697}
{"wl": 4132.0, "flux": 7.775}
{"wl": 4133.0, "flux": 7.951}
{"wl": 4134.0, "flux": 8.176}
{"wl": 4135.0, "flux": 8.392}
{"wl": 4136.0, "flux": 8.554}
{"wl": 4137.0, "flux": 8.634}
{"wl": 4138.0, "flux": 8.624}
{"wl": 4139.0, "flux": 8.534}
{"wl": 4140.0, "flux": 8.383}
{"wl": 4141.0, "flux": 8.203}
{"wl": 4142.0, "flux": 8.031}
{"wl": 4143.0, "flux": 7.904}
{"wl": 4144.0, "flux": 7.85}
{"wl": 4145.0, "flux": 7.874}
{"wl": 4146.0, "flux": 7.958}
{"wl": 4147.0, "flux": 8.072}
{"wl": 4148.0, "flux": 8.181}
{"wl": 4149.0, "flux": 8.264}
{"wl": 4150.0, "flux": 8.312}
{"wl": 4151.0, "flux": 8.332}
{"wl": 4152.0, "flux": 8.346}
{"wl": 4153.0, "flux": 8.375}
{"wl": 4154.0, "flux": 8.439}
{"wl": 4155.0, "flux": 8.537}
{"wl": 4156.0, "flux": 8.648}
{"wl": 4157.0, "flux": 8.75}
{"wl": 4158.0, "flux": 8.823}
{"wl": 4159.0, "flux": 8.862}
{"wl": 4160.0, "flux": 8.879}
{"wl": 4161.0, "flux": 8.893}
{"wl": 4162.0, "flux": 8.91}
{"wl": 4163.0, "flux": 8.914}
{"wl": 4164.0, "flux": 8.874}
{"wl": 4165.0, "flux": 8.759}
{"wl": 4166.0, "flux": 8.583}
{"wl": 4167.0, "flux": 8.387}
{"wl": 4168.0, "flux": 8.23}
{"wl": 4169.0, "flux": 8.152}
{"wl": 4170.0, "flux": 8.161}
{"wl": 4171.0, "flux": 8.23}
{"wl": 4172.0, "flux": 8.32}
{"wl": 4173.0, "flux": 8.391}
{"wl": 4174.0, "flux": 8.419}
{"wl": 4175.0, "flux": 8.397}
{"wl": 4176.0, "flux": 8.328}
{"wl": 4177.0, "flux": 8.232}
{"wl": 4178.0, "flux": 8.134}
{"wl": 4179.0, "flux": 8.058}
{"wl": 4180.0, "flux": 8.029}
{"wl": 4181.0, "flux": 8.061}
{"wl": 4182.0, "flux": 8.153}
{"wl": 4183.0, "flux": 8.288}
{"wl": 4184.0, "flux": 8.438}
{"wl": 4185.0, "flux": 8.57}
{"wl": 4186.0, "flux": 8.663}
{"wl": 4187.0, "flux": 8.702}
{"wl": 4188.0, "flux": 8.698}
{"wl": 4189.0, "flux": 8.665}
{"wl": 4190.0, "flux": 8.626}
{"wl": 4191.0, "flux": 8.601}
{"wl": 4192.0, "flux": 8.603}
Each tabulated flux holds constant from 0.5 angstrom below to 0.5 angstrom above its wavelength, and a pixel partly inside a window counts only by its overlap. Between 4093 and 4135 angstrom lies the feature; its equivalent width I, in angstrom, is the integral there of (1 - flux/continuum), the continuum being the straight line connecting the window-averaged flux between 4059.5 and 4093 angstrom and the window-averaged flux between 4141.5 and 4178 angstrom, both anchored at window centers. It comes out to 3.2 angstrom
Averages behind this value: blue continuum 9.15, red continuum 8.4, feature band 8.14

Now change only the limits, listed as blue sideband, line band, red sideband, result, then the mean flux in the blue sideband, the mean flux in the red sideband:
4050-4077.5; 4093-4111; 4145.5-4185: 1.05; 8.85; 8.42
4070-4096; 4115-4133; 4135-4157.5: 0.88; 9.21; 8.31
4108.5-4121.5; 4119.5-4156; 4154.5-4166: 0.70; 8.03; 8.79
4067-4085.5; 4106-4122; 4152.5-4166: 1.86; 9.3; 8.74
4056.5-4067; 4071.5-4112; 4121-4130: -1.11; 8.65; 8.28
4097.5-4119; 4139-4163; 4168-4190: -0.70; 7.88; 8.34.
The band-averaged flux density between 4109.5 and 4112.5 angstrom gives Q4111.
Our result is 7.72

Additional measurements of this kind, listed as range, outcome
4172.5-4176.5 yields 8.38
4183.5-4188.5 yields 8.61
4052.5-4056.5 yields 8.35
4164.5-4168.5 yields 8.49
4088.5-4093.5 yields 9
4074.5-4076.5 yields 9.14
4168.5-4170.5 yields 8.16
